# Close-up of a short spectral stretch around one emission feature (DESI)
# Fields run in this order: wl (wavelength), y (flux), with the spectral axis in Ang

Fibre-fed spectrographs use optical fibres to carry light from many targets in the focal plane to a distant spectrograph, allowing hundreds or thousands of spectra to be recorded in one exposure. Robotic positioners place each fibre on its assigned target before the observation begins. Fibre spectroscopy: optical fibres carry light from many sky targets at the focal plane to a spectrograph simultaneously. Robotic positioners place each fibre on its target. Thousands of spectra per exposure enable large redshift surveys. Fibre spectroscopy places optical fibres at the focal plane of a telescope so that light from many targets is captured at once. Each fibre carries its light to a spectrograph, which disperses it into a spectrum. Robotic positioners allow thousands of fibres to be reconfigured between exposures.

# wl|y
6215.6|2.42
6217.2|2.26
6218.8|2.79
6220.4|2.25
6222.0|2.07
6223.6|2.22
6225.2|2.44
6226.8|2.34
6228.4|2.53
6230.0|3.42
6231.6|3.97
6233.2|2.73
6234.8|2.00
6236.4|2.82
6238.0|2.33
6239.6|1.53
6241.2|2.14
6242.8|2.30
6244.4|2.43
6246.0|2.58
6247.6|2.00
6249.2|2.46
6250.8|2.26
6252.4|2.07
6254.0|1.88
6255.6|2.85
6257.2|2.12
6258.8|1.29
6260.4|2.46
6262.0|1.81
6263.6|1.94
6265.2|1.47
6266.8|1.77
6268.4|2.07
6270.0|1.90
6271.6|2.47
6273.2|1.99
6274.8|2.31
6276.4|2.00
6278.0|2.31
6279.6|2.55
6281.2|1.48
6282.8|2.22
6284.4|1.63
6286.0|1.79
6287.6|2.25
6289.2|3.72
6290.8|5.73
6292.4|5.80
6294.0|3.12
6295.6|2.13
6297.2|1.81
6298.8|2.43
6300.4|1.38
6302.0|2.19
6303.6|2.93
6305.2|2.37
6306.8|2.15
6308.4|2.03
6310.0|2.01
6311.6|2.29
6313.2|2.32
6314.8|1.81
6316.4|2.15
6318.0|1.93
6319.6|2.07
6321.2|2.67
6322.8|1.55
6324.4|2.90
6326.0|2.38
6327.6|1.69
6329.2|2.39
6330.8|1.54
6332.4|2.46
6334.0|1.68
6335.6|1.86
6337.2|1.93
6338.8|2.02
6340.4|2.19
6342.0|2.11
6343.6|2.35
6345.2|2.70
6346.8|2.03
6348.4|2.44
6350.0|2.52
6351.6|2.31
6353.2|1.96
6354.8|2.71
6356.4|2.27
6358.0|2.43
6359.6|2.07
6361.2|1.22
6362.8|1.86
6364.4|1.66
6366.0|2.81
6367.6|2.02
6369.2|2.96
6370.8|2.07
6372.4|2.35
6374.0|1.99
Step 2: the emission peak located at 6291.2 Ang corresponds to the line [O III]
